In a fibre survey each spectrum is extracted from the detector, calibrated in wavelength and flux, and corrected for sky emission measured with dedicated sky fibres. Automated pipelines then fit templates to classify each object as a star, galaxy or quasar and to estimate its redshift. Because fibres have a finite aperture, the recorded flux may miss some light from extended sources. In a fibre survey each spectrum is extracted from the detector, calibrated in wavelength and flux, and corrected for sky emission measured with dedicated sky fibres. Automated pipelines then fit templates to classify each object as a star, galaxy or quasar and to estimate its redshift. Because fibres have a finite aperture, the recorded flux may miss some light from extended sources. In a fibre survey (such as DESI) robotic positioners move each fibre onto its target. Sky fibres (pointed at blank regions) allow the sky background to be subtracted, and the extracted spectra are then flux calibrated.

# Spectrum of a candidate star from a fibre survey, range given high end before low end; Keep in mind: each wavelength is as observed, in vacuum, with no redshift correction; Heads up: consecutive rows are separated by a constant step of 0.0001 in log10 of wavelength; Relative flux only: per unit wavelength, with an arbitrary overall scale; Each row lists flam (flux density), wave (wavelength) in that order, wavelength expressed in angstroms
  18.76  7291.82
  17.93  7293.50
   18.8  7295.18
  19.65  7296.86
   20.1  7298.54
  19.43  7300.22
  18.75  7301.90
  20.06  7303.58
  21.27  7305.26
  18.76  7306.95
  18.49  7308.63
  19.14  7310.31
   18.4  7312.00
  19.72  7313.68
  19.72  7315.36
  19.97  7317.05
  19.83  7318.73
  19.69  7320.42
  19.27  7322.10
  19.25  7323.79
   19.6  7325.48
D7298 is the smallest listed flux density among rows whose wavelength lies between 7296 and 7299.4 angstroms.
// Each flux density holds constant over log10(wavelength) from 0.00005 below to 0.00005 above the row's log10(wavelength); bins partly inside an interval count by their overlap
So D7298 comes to 19.65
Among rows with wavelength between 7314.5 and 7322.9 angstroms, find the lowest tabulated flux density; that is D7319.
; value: 19.27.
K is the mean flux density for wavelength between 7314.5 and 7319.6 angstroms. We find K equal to 19.8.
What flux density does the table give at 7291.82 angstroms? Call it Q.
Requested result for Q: 18.76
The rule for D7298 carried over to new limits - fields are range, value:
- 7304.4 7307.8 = 18.76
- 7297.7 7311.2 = 18.49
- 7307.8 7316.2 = 18.4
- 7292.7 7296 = 17.93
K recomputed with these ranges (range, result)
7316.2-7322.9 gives 19.7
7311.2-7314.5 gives 19.1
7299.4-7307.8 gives 19.7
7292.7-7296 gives 18.4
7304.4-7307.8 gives 20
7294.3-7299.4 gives 19.5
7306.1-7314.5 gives 18.9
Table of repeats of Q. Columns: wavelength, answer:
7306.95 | 18.76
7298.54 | 20.1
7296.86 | 19.65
